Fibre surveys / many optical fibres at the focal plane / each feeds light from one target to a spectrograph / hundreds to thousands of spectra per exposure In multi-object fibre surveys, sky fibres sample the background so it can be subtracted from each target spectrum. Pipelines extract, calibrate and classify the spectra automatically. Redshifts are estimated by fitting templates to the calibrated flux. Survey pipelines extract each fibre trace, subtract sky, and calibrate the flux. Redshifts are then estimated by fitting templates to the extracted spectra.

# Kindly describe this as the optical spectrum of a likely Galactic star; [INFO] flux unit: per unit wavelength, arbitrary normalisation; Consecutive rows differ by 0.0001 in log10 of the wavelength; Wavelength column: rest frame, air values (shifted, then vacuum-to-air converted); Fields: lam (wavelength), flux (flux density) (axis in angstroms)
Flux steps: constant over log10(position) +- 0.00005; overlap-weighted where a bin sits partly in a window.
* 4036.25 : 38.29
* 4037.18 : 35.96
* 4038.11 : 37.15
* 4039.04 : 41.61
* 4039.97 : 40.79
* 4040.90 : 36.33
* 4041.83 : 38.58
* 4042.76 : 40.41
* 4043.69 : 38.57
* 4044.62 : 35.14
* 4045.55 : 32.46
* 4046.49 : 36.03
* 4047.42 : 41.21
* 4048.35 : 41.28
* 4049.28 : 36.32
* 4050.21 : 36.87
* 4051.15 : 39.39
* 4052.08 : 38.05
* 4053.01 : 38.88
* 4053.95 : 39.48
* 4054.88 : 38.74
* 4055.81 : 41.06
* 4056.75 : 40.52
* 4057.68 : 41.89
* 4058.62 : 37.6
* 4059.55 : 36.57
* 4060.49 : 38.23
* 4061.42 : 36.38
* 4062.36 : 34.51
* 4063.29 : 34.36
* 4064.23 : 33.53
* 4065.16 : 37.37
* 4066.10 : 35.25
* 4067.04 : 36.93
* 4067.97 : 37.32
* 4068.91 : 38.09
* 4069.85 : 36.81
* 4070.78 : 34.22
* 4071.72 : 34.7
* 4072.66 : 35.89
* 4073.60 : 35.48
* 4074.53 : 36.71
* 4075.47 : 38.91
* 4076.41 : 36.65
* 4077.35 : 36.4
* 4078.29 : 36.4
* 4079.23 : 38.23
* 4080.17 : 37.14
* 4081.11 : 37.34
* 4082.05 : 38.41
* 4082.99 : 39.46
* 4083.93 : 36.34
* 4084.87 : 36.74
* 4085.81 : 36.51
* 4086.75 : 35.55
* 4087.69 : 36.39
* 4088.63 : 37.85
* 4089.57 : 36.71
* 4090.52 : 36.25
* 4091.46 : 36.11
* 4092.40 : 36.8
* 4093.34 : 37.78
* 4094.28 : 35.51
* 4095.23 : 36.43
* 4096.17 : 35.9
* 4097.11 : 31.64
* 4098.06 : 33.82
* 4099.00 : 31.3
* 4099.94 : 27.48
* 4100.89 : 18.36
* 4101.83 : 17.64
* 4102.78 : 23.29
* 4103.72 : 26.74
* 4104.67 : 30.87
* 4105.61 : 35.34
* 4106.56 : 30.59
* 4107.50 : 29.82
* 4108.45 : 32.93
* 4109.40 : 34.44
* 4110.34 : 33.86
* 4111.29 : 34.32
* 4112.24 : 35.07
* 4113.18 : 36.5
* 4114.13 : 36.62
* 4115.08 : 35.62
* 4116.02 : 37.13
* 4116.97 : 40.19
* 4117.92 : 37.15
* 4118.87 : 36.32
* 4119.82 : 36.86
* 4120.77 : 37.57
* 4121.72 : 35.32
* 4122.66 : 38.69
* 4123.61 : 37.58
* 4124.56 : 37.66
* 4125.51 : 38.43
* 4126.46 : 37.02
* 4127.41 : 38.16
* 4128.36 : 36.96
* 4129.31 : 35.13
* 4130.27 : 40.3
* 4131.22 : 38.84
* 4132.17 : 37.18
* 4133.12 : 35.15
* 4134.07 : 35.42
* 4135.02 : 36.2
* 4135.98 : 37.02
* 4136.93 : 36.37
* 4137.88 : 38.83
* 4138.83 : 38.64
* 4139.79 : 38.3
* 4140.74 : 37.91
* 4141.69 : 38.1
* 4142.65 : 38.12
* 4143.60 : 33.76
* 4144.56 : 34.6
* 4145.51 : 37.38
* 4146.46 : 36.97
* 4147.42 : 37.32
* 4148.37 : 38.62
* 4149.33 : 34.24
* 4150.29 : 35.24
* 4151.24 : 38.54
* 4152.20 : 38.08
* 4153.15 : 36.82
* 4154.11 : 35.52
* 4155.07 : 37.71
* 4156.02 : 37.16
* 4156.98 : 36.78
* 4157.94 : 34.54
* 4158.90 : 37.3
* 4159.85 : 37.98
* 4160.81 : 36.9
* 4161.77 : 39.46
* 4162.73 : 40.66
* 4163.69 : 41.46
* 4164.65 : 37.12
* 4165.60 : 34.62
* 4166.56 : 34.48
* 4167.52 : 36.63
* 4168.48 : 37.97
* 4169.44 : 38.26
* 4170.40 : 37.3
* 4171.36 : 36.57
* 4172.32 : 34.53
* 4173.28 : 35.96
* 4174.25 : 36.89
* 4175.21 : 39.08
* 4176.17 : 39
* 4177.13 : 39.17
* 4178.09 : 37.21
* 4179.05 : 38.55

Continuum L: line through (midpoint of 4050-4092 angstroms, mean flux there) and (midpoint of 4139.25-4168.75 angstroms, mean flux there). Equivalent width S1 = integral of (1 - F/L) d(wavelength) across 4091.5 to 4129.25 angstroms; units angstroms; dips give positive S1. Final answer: 3.2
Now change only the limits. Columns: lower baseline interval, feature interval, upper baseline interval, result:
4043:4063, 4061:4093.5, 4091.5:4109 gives -2.17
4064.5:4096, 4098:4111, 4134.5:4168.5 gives 2.79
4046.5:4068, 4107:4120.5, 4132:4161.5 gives 0.63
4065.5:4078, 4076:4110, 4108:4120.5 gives 2.30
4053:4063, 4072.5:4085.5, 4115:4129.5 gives 0.31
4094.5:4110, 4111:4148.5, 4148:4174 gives -4.39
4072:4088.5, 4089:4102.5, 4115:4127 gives 1.80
